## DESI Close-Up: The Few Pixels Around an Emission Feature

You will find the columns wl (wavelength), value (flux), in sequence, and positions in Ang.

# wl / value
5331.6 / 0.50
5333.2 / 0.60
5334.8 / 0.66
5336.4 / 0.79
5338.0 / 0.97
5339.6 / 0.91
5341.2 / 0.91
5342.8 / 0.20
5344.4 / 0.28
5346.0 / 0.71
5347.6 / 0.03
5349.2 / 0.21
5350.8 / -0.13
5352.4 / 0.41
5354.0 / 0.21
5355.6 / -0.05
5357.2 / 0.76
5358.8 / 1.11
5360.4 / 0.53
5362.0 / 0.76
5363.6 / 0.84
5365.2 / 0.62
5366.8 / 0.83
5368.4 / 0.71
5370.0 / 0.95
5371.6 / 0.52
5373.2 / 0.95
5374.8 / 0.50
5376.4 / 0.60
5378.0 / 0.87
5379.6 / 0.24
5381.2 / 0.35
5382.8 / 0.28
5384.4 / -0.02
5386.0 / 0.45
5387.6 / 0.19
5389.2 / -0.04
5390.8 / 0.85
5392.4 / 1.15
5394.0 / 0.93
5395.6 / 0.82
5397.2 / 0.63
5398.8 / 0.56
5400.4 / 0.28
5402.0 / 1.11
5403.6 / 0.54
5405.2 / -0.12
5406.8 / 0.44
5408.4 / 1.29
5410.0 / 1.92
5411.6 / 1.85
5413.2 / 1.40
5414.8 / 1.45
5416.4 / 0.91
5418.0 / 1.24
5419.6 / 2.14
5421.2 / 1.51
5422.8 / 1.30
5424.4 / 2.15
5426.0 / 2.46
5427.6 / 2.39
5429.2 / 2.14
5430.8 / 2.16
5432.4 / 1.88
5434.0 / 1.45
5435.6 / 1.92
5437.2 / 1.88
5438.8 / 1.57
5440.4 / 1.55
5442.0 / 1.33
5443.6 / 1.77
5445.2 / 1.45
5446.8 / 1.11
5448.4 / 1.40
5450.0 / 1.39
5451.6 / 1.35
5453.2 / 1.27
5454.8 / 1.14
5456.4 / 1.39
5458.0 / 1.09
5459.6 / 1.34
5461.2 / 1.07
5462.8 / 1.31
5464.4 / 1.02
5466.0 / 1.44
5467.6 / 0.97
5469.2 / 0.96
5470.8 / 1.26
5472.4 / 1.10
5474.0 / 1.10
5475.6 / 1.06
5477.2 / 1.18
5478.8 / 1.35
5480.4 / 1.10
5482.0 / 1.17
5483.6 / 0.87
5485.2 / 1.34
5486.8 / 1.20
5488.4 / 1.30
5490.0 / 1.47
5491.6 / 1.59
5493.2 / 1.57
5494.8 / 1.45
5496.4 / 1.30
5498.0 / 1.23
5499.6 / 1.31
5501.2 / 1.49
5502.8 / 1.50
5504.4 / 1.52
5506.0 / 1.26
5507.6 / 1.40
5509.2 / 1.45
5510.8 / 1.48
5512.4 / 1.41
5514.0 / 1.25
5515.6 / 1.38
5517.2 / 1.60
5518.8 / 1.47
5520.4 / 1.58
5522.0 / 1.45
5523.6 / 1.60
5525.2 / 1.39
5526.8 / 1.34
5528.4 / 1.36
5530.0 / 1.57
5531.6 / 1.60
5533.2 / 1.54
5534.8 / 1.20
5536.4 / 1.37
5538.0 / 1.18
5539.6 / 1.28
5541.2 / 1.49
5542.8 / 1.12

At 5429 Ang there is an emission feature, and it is Lyman alpha 1216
